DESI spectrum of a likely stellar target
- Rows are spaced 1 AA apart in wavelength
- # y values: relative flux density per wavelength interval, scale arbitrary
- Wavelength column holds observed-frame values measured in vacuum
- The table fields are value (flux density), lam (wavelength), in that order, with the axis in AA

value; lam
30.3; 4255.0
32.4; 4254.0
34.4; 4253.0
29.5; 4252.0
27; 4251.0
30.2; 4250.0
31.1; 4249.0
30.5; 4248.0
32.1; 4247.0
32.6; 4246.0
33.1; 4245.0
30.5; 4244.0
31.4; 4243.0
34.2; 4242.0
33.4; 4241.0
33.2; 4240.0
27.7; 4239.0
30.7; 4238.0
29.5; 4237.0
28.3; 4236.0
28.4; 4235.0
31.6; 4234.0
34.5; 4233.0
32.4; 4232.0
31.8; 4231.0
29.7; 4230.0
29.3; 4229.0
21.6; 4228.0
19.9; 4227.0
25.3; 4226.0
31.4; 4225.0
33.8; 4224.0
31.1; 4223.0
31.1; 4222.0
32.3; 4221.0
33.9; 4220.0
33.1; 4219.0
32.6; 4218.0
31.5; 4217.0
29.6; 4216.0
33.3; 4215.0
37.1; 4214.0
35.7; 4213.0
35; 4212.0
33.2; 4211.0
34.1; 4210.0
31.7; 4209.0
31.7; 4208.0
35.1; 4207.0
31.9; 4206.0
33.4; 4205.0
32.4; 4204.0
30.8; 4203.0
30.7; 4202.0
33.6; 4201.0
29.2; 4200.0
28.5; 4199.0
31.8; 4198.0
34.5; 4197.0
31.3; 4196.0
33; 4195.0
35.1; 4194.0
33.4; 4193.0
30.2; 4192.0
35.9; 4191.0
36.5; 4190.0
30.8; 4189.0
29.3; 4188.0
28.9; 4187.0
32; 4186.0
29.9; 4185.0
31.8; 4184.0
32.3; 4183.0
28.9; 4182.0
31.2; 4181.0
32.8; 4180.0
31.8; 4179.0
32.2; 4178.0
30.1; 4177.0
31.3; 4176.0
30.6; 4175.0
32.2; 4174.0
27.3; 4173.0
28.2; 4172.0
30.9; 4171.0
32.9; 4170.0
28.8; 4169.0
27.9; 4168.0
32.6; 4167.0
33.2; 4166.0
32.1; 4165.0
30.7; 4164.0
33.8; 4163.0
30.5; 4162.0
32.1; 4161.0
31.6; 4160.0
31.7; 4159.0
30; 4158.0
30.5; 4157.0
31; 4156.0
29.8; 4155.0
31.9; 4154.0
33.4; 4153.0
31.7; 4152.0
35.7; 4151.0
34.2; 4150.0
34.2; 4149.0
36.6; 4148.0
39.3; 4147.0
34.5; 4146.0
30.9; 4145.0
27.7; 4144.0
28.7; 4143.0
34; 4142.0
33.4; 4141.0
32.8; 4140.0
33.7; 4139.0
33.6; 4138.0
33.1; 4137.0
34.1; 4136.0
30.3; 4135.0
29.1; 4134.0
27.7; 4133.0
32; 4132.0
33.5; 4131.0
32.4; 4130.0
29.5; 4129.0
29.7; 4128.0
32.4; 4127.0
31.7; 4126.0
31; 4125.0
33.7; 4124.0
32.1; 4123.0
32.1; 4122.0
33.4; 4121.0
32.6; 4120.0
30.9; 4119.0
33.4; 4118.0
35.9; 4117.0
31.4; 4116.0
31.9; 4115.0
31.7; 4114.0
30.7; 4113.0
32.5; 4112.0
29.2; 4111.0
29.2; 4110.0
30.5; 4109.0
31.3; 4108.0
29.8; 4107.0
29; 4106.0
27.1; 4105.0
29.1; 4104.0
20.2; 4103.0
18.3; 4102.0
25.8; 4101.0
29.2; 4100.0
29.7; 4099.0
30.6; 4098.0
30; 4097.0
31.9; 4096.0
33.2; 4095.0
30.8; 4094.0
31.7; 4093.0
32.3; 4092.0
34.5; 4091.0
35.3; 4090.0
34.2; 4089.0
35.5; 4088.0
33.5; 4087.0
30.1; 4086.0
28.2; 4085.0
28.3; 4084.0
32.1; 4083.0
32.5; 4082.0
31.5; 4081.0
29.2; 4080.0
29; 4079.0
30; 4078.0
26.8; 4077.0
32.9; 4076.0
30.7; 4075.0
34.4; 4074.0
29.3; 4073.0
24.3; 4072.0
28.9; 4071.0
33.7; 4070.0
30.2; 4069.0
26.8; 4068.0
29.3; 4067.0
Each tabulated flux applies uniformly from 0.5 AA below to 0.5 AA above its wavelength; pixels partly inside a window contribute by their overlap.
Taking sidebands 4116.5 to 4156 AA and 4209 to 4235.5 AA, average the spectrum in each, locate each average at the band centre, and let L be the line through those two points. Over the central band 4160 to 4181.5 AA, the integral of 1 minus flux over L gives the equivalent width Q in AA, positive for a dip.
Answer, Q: 0.6 AA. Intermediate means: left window 32.5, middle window 31.1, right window 31.3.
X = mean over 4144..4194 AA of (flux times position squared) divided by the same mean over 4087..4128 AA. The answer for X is 1.1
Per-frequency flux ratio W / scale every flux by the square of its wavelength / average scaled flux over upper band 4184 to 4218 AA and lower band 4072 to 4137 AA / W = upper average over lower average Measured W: 1.10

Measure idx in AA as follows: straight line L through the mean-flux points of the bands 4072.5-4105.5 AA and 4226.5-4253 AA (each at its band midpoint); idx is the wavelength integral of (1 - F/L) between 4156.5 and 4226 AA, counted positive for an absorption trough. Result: -3.68 AA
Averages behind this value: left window 30.2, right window 30.2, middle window 31.8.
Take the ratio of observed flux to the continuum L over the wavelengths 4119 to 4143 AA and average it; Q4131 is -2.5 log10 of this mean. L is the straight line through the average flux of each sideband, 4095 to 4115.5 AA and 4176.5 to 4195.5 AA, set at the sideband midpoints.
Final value -0.07 mag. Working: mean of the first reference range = 29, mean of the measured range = 32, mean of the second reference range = 31.9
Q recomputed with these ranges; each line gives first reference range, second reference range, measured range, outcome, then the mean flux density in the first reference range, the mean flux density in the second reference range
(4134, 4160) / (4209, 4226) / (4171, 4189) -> 1.1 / 32.6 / 32.8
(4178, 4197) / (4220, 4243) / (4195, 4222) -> -1.3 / 32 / 30.2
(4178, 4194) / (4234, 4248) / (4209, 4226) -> -0.7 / 31.8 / 31.2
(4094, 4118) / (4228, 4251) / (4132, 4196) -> -3.6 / 29.6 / 30.9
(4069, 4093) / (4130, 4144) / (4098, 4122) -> 1.4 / 31.2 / 31.9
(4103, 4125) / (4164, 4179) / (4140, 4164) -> -1.2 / 31.1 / 30.8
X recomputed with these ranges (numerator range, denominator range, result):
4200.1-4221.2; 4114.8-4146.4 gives 1.07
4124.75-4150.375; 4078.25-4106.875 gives 1.10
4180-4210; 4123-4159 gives 1.02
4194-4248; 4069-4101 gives 1.09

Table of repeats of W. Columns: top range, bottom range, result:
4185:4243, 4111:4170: 1.02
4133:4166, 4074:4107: 1.10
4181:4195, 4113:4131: 1.03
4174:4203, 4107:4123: 1.03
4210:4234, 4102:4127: 1.08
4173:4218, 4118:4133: 1.04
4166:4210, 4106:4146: 1.03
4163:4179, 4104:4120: 1.03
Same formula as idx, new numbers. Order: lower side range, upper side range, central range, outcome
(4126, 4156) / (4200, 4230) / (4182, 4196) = -0.1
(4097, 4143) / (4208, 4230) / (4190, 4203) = -0.5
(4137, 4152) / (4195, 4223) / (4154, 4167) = 0.7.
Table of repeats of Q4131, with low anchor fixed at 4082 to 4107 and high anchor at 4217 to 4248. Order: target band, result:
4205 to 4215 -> -0.11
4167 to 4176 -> 0.01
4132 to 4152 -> -0.09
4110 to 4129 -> -0.06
